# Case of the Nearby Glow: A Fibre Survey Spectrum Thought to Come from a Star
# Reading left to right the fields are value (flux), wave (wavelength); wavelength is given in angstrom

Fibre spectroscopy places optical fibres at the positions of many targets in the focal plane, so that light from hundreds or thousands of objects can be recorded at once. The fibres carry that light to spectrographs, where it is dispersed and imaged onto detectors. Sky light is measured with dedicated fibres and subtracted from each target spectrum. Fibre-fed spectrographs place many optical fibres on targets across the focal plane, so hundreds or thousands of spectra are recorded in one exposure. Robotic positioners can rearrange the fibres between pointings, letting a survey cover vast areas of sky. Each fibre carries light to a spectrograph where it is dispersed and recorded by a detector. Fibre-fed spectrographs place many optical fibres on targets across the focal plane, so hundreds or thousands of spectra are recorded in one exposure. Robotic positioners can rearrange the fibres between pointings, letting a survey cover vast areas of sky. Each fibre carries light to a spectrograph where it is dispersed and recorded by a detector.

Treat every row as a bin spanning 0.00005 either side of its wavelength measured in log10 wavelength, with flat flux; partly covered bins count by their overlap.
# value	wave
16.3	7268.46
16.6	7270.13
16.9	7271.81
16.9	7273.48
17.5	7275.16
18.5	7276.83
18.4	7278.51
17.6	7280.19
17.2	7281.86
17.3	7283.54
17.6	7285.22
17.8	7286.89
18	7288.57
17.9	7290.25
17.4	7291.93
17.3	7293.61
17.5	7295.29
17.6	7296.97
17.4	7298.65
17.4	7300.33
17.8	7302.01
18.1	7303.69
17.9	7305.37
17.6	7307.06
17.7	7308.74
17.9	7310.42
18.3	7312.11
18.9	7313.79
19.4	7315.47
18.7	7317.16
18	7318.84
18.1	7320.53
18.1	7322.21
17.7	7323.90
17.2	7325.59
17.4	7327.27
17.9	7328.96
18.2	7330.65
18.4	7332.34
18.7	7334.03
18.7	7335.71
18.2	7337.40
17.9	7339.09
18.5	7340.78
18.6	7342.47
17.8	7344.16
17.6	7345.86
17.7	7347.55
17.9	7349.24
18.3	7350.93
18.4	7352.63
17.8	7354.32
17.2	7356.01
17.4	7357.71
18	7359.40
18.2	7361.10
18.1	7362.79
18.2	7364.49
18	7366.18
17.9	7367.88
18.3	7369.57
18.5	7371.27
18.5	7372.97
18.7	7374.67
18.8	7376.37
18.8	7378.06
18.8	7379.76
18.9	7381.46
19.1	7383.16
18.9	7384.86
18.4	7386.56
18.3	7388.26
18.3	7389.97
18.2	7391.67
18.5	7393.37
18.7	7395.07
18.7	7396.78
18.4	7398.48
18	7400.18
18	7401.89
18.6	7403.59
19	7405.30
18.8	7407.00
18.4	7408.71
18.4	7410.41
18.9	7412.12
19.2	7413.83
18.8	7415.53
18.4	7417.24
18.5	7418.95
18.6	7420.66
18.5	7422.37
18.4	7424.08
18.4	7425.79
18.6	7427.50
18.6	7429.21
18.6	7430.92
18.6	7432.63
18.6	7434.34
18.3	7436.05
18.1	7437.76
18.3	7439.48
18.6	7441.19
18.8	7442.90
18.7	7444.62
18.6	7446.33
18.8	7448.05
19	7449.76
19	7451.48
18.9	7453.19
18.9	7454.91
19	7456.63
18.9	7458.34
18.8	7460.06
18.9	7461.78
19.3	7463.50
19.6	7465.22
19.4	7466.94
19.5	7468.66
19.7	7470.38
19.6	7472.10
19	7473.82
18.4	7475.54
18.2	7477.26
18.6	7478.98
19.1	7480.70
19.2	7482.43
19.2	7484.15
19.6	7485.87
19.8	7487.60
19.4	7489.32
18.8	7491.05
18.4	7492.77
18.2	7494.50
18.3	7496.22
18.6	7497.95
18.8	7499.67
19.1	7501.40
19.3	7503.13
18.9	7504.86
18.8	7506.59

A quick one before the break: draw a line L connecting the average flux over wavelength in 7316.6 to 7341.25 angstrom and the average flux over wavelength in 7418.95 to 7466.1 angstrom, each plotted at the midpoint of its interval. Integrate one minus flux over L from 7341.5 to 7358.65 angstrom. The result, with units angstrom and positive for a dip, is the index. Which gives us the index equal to 0.3 angstrom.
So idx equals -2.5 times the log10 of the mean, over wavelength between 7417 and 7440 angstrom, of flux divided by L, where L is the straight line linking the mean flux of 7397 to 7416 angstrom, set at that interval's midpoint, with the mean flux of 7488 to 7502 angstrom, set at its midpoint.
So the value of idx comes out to 0.01 mag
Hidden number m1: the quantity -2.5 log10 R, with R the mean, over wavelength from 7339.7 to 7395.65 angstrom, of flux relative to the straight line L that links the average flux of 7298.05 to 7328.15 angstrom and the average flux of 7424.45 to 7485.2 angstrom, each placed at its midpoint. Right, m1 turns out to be 0.00 mag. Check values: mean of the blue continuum 18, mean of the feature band 18.3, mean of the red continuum 18.9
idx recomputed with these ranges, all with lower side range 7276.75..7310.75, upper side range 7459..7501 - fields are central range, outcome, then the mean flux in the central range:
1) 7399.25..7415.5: -0.006 mag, 18.6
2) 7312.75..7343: -0.020 mag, 18.3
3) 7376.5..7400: -0.015 mag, 18.6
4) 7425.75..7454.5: 0.006 mag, 18.6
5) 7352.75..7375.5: 0.007 mag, 18.1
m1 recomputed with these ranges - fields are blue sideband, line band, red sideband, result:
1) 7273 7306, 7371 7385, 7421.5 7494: -0.028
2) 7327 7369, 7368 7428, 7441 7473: -0.003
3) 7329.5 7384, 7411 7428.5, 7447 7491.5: 0.006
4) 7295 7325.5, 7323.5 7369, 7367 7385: 0.021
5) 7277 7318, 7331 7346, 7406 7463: -0.011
